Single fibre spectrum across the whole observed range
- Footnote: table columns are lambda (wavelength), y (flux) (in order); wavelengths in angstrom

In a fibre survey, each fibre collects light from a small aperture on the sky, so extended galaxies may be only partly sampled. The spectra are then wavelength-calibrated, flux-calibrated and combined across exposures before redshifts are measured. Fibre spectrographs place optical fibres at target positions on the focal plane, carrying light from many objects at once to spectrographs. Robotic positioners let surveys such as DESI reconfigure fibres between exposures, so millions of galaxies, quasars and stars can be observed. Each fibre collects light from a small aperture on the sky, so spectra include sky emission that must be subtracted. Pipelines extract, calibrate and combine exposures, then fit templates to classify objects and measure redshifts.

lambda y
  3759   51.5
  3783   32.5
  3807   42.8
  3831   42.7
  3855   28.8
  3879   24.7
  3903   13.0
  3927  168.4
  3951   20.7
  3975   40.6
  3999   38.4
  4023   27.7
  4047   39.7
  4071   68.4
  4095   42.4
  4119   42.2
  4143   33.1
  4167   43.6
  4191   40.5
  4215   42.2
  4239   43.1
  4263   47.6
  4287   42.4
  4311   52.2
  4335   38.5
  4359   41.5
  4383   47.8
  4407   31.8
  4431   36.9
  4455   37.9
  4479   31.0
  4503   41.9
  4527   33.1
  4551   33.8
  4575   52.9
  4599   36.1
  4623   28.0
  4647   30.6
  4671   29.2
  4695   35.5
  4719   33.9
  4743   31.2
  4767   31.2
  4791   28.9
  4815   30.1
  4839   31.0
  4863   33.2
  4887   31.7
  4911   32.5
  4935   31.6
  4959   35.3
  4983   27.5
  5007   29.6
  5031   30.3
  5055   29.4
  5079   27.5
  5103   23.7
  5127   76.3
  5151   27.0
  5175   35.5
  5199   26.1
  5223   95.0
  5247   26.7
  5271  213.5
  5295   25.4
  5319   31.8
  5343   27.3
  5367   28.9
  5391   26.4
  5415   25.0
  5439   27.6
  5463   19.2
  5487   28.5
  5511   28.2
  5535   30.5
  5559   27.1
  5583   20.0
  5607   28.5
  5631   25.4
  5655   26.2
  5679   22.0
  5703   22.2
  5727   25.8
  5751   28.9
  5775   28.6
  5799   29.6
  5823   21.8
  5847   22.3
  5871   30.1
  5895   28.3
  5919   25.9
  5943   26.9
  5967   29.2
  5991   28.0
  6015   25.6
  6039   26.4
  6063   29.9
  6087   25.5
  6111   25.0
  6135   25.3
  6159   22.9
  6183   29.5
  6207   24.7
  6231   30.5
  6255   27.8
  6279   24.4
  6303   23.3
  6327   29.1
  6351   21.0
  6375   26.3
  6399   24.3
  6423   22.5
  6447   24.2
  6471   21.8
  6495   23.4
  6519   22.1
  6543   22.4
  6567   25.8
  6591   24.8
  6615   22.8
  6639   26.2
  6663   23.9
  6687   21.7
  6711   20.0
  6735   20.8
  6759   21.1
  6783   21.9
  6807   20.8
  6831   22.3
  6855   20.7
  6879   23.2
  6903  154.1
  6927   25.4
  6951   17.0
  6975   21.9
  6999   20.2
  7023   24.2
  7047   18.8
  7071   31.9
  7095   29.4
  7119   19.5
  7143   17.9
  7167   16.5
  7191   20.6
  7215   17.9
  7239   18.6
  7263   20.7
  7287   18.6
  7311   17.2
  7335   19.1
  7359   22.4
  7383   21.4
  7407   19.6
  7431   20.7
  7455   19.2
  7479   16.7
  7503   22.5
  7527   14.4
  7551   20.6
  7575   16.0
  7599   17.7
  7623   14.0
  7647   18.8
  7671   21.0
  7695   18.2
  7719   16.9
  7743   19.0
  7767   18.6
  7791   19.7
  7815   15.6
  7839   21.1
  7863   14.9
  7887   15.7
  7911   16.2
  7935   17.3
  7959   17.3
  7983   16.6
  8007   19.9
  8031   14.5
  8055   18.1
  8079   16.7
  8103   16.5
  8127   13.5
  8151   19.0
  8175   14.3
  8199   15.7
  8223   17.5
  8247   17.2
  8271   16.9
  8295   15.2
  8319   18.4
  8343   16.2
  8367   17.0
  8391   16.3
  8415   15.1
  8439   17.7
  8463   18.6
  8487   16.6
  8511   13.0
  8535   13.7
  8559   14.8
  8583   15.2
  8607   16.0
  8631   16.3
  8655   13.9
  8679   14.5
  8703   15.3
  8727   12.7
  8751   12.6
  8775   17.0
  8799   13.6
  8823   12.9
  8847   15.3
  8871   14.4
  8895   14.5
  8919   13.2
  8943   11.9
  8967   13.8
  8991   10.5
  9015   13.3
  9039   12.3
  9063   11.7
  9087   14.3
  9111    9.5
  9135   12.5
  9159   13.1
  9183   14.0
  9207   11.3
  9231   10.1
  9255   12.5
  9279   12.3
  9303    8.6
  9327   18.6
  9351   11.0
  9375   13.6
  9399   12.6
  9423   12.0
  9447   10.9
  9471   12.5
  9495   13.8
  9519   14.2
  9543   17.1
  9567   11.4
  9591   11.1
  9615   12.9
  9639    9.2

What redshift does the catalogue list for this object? 0.052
